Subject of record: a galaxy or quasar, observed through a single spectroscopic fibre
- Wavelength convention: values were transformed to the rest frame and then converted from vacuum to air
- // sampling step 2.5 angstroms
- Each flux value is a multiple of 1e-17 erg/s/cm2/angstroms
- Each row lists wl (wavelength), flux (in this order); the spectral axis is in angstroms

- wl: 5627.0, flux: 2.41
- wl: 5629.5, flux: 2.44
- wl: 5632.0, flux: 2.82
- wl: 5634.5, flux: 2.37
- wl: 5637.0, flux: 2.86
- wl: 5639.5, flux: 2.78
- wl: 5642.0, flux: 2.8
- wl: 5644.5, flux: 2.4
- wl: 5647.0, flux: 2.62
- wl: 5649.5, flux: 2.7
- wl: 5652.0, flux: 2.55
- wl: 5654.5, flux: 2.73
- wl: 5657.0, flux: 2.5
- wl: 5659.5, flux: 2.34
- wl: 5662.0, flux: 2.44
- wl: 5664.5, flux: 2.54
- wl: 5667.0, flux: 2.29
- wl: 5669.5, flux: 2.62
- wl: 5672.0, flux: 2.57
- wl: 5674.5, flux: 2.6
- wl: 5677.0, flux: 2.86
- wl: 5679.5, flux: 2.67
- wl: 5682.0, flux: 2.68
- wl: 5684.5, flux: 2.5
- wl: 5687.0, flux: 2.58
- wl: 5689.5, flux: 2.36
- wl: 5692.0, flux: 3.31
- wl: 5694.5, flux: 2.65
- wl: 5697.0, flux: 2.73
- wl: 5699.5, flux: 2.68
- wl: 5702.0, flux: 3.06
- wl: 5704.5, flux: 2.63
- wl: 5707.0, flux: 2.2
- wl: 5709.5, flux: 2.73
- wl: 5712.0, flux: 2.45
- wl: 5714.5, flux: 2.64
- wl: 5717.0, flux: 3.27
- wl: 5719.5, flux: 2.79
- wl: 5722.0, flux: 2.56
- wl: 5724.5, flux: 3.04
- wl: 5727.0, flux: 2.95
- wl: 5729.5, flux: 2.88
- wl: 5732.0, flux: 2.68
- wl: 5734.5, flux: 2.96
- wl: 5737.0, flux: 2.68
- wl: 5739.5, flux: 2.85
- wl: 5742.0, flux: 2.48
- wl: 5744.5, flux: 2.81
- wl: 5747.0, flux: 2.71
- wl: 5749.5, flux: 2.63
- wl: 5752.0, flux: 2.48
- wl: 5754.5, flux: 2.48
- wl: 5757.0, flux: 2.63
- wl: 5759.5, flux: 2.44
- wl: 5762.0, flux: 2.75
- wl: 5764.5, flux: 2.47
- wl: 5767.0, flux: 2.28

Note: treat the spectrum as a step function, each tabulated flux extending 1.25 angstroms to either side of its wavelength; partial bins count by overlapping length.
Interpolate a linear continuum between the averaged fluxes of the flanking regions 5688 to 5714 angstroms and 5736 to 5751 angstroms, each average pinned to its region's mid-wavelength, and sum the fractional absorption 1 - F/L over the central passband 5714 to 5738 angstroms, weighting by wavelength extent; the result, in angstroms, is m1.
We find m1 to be -1.5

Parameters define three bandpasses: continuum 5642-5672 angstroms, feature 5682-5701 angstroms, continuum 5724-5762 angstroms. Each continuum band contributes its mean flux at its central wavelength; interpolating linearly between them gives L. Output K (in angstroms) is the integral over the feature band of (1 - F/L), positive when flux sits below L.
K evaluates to -0.6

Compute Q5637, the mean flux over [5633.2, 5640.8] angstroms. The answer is 2.67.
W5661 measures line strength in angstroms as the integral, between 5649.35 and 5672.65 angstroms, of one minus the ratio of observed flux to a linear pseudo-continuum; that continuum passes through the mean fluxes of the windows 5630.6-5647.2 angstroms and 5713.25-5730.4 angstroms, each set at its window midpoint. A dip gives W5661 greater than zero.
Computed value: 1.7 angstroms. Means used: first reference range 2.67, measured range 2.52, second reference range 2.88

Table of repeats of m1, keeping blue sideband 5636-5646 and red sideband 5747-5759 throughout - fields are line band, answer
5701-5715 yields 0.1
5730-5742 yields -0.8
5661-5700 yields 0.3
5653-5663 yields 0.7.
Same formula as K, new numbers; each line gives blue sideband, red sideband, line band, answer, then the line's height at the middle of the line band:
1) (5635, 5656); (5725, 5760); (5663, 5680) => 0.6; 2.68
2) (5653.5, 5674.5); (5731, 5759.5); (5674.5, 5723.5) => -2.4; 2.57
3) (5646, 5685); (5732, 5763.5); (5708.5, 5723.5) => -0.7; 2.63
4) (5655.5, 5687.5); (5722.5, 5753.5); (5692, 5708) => -0.5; 2.64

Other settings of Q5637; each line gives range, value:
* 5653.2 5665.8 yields 2.51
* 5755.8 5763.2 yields 2.61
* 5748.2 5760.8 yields 2.53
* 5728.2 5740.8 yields 2.81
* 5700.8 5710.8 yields 2.65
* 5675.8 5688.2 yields 2.66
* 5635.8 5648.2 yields 2.69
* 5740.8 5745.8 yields 2.65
